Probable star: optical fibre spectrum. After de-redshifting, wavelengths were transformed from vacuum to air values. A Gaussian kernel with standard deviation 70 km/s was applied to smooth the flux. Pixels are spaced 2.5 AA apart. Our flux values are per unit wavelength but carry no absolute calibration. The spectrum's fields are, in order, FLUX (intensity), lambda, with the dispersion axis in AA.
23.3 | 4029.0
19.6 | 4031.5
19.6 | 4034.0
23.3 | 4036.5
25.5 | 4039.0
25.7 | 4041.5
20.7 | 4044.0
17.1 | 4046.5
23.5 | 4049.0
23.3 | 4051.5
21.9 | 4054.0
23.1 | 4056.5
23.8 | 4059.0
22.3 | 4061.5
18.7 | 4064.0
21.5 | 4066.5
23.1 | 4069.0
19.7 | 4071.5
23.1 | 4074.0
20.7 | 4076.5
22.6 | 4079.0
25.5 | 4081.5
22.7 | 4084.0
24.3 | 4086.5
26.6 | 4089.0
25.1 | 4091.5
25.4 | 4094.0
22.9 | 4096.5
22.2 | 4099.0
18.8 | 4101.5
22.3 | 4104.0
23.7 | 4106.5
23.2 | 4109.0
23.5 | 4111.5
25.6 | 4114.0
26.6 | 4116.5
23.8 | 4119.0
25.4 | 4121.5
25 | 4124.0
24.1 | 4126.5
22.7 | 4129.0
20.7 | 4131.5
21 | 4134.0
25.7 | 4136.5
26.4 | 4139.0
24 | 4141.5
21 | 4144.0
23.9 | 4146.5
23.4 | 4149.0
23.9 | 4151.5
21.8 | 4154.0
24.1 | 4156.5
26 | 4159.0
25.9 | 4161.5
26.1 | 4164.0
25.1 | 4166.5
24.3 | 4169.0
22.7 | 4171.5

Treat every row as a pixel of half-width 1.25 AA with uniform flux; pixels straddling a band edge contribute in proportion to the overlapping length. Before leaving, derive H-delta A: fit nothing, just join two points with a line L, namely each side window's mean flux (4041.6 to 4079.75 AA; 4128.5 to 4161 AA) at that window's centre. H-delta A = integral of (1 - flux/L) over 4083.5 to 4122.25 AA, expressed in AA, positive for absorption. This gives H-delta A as -2.1 AA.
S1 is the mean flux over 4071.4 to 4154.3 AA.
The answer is 23.5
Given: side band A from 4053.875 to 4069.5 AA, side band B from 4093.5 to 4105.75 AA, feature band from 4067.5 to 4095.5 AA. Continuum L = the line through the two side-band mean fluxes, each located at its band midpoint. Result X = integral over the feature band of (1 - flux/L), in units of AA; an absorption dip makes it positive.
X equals -1.77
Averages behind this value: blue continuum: 22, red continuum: 22.2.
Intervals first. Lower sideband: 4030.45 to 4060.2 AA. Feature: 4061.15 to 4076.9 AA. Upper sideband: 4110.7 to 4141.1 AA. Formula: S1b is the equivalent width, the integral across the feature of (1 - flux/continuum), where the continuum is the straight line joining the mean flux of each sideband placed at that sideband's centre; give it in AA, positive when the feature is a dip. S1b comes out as 1.1 AA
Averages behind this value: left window 22.3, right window 24.2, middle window 21.3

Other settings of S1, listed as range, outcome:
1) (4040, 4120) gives 22.9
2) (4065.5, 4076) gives 21.8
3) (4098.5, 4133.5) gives 23.4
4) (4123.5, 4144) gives 23.5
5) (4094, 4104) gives 21.9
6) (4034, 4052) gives 22.5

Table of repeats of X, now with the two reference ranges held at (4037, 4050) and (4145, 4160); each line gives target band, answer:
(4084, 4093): -0.8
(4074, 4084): 0.0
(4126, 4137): 0.5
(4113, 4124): -0.9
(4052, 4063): 0.0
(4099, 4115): 0.3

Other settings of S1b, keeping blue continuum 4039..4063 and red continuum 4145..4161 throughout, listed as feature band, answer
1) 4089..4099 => -0.6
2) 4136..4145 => -0.2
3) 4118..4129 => -0.4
